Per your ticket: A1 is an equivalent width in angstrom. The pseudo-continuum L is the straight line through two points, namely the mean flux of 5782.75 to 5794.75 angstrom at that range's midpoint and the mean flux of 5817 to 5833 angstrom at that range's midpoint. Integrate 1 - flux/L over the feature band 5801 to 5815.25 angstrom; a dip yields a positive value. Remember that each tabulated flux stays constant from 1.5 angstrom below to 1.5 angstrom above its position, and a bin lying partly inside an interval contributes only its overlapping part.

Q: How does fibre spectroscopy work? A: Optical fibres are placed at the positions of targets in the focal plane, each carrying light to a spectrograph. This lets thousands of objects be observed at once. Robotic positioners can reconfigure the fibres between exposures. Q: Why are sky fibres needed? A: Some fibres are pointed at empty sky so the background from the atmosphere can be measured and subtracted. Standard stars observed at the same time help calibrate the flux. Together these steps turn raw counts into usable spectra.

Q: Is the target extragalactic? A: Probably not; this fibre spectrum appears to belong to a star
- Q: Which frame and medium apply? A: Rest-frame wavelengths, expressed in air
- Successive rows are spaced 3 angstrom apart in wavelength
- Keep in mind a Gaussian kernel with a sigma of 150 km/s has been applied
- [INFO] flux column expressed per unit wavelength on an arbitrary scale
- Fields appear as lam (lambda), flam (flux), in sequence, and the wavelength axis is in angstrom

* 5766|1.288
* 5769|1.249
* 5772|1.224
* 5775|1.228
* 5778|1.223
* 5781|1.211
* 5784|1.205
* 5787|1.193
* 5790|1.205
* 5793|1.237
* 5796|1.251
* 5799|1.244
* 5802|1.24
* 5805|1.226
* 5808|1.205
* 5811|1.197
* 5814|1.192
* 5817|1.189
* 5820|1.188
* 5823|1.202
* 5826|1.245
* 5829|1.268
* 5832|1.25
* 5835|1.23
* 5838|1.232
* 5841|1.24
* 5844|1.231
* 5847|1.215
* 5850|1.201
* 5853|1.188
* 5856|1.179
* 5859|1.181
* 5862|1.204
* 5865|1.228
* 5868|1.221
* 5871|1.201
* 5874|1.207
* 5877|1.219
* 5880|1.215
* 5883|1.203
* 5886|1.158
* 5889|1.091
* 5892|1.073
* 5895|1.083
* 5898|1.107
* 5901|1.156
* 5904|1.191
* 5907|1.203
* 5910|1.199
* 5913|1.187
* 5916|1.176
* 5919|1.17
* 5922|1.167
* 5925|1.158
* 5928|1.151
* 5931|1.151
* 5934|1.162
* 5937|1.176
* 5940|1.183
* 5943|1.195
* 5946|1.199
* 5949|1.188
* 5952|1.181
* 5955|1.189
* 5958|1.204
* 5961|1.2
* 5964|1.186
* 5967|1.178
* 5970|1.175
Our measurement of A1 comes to 0.09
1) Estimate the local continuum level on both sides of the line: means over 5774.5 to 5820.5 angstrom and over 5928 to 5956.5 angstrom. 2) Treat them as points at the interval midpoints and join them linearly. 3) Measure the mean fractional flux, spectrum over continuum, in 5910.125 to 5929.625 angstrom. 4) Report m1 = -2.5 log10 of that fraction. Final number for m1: 0.01 mag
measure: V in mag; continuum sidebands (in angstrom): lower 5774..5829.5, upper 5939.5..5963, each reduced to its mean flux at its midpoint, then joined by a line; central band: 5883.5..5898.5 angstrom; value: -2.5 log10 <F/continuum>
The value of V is 0.088 mag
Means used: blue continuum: 1.22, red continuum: 1.19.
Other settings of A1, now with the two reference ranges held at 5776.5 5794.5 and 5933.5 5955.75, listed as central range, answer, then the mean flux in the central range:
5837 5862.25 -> -0.13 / 1.21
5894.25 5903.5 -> 0.52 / 1.13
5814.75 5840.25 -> -0.42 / 1.22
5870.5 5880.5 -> -0.12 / 1.21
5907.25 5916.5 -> 0.00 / 1.19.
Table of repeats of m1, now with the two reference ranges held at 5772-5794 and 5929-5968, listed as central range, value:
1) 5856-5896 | 0.02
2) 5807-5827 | 0.01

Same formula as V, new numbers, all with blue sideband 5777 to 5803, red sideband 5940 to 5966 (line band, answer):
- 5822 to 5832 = -0.02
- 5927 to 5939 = 0.03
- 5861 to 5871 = -0.01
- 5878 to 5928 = 0.04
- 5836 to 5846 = -0.02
